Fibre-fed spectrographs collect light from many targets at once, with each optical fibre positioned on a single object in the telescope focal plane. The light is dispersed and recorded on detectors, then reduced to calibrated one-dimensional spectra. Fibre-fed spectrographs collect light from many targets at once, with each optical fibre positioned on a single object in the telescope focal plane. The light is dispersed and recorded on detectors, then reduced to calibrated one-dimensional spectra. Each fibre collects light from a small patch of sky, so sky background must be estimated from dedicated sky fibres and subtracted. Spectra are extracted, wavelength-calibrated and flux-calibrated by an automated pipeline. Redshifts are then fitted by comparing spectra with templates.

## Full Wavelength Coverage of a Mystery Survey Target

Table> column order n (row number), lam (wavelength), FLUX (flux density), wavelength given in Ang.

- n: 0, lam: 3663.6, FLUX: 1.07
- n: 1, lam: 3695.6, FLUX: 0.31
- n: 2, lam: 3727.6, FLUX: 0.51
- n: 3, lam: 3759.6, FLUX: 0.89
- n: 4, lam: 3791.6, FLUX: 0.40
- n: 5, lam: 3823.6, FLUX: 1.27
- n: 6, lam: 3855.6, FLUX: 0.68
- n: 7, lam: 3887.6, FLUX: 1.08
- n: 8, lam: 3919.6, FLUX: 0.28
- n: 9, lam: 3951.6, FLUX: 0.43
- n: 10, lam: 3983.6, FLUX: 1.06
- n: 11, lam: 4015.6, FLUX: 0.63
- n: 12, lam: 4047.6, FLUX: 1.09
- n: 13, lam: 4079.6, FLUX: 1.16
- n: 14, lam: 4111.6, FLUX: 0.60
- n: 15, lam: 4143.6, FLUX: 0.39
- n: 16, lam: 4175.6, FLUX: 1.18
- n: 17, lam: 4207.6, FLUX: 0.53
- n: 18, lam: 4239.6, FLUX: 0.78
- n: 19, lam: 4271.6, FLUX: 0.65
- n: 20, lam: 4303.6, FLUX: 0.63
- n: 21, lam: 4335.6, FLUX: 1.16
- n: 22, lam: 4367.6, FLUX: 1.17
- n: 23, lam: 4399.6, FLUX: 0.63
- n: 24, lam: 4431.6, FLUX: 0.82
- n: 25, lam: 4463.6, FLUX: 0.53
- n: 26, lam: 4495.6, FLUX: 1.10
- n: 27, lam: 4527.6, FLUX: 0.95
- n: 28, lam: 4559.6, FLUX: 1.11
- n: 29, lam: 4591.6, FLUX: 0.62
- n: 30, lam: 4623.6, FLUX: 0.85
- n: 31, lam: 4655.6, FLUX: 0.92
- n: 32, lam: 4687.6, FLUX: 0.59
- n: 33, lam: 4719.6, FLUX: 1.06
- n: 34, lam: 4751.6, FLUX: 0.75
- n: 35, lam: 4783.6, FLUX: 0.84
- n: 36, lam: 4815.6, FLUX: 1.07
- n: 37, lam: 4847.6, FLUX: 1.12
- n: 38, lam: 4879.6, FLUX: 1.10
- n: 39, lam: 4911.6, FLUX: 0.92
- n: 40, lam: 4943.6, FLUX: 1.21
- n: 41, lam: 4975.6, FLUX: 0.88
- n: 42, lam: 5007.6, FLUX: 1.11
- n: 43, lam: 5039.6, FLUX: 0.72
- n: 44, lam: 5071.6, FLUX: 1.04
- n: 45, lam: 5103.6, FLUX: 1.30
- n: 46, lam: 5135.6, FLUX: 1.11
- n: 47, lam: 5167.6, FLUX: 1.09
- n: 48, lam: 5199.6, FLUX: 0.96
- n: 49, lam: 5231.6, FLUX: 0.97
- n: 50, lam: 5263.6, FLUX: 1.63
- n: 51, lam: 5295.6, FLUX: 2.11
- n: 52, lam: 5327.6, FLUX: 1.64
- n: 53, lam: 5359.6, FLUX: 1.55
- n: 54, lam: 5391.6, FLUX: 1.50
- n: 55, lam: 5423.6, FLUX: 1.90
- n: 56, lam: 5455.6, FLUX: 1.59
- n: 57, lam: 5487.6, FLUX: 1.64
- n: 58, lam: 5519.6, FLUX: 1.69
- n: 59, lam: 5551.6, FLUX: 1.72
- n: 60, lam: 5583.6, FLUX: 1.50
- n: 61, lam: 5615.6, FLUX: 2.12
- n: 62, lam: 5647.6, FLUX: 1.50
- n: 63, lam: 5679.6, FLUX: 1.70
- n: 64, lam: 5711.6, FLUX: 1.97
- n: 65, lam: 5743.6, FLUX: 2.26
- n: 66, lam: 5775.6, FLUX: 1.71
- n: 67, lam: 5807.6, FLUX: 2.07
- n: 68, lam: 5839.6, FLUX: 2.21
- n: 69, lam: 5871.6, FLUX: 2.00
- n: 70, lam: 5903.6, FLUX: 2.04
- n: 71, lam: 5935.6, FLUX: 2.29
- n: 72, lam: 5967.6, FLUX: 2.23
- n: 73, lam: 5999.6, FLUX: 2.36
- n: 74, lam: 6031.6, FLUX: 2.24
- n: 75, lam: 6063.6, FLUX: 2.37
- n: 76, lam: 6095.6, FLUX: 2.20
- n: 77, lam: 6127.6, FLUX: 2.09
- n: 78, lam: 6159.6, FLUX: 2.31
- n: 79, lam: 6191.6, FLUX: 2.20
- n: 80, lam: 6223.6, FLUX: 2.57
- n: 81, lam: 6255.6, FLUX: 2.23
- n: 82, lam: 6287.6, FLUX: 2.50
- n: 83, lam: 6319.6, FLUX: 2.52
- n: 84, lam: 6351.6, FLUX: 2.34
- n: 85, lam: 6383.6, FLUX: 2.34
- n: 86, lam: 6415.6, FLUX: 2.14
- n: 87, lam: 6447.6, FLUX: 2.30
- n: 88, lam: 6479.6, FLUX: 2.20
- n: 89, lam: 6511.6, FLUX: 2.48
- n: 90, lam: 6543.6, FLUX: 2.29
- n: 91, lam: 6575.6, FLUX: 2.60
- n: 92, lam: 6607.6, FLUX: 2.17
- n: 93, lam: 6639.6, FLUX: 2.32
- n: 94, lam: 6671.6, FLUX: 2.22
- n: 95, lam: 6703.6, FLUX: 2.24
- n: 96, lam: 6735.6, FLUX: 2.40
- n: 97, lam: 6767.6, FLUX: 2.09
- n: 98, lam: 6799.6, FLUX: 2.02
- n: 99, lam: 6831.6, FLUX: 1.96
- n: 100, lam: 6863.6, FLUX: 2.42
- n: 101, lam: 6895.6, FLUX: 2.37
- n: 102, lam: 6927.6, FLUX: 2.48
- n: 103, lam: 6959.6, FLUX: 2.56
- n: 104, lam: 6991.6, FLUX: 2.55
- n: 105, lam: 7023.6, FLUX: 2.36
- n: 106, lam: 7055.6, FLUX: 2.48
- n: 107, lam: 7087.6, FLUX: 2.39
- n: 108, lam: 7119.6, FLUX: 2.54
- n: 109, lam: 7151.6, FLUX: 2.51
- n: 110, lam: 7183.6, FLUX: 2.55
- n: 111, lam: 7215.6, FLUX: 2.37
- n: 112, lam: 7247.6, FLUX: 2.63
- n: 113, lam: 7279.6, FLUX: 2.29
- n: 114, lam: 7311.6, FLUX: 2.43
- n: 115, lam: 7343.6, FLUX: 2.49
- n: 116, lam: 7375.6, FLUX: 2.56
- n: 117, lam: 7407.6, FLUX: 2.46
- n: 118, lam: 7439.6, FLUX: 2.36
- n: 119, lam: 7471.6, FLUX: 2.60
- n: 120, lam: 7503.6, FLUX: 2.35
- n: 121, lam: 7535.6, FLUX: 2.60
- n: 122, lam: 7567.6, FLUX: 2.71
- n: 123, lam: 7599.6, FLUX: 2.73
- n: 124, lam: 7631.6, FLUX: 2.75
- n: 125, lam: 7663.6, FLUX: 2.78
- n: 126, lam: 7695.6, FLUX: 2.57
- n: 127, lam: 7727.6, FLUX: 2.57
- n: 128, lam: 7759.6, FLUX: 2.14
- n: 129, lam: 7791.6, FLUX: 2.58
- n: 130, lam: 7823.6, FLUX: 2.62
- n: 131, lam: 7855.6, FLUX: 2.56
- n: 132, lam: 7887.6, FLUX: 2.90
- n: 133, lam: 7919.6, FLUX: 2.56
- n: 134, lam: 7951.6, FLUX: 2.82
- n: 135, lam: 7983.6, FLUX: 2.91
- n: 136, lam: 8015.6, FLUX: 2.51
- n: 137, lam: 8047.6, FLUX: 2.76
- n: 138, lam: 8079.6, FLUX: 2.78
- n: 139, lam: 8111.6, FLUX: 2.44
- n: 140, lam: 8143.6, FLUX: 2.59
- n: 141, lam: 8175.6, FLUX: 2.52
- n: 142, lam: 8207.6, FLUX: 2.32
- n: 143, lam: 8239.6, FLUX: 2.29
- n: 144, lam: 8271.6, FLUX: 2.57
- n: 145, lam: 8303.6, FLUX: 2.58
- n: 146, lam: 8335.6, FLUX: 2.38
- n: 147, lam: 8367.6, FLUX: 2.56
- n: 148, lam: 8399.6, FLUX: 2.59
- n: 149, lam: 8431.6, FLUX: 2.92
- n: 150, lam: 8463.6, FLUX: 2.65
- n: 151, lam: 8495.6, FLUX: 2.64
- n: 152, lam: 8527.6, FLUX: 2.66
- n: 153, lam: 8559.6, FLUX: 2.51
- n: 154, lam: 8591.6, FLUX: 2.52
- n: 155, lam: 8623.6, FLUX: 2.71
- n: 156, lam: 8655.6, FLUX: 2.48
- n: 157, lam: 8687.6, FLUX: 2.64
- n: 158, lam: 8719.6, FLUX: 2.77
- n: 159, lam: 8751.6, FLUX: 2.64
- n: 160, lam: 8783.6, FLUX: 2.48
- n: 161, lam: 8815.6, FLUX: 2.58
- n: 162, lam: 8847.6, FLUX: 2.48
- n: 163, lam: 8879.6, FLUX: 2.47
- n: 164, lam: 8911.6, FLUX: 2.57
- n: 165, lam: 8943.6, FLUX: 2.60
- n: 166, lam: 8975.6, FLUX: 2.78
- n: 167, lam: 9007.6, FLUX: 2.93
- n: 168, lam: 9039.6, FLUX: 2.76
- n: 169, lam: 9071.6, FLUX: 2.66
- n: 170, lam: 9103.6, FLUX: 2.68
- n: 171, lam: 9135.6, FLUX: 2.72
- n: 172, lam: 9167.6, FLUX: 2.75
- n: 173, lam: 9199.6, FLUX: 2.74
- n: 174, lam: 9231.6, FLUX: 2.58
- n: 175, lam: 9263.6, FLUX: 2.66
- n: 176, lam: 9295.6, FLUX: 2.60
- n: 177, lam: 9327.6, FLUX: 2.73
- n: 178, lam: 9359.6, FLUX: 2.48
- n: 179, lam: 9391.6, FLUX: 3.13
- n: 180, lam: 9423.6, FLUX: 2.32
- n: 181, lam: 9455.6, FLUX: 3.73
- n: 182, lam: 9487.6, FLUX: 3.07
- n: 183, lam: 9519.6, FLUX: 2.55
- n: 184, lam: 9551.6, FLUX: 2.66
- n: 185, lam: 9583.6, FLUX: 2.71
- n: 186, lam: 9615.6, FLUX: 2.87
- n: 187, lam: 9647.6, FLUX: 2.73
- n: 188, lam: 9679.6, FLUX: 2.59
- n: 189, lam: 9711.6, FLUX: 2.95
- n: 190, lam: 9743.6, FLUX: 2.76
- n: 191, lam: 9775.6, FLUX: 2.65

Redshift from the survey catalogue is 0.32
